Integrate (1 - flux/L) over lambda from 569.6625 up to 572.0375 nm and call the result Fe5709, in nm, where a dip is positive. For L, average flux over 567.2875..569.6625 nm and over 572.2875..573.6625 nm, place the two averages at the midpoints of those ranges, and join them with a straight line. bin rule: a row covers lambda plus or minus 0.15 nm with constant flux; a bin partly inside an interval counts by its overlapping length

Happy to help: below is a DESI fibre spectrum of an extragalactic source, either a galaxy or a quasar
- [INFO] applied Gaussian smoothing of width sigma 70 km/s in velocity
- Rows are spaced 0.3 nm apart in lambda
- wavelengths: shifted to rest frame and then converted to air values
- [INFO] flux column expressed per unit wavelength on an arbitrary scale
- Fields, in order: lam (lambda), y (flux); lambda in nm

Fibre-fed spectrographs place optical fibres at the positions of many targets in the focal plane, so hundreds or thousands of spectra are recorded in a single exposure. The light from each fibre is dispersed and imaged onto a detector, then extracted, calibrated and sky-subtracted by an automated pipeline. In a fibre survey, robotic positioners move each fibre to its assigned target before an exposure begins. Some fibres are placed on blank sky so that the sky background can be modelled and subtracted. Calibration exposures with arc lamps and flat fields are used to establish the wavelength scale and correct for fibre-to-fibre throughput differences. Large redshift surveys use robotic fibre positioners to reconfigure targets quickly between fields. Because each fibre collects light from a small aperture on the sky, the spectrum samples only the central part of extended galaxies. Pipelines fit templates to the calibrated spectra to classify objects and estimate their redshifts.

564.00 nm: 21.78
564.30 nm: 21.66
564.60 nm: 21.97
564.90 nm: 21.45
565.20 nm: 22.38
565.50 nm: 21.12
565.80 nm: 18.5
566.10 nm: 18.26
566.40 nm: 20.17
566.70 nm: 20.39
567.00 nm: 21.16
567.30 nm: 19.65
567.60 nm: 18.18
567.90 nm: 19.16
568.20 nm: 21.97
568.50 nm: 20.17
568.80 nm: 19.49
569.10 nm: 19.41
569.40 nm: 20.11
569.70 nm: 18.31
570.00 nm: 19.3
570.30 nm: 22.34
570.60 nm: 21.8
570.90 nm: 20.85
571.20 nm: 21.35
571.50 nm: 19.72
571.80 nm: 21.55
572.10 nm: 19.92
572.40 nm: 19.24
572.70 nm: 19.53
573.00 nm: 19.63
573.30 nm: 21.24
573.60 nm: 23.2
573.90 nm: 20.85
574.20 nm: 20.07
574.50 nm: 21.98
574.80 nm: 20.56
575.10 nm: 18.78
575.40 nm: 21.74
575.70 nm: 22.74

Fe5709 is -0.08 nm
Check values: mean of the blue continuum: 19.7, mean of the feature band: 20.7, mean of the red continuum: 20.4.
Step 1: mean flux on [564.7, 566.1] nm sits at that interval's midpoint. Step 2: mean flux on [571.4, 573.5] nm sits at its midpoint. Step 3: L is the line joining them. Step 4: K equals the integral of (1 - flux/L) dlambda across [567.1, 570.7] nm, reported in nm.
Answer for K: 0.08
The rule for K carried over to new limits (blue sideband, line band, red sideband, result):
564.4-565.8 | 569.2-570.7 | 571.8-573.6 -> 0.03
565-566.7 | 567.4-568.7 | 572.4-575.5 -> 0.03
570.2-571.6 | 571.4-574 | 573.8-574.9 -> 0.06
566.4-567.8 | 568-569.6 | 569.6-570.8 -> 0.01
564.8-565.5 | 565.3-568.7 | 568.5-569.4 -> 0.14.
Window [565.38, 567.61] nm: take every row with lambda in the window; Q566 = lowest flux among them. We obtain 18.18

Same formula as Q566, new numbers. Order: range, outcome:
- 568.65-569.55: 19.41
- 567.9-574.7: 18.31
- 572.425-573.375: 19.53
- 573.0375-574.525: 20.07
